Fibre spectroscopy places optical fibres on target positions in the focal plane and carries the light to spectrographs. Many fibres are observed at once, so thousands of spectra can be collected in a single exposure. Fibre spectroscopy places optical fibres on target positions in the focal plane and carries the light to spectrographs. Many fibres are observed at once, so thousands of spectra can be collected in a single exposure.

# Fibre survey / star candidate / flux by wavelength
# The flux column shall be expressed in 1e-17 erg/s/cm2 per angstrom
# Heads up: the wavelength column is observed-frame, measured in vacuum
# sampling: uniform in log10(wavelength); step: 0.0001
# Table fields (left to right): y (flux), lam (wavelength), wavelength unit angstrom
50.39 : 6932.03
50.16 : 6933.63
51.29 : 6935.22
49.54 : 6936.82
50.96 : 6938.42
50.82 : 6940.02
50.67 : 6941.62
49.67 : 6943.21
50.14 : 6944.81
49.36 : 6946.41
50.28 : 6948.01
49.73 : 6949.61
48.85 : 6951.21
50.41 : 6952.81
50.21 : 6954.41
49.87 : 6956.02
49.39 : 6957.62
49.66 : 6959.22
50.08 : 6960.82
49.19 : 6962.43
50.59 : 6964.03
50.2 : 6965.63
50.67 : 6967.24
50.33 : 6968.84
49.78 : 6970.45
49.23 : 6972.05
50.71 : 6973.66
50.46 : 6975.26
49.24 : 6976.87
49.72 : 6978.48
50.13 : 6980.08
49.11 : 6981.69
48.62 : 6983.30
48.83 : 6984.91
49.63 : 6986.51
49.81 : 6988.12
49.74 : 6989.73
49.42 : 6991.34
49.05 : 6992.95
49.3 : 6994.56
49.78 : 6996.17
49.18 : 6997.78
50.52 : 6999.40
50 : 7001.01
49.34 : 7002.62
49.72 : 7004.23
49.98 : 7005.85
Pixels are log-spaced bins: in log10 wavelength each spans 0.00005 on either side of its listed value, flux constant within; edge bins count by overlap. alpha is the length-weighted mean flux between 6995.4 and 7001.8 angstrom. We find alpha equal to 49.8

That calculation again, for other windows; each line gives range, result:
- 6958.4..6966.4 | 50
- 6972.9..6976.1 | 50.6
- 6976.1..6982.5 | 49.5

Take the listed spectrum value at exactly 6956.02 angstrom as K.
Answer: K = 49.87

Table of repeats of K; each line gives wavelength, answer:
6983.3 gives 48.62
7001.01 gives 50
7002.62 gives 49.34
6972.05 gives 49.23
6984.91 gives 48.83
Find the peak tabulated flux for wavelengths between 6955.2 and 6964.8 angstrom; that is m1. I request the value 50.59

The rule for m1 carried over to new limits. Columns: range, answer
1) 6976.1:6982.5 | 50.13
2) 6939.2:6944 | 50.82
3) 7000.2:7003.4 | 50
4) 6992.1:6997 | 49.78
